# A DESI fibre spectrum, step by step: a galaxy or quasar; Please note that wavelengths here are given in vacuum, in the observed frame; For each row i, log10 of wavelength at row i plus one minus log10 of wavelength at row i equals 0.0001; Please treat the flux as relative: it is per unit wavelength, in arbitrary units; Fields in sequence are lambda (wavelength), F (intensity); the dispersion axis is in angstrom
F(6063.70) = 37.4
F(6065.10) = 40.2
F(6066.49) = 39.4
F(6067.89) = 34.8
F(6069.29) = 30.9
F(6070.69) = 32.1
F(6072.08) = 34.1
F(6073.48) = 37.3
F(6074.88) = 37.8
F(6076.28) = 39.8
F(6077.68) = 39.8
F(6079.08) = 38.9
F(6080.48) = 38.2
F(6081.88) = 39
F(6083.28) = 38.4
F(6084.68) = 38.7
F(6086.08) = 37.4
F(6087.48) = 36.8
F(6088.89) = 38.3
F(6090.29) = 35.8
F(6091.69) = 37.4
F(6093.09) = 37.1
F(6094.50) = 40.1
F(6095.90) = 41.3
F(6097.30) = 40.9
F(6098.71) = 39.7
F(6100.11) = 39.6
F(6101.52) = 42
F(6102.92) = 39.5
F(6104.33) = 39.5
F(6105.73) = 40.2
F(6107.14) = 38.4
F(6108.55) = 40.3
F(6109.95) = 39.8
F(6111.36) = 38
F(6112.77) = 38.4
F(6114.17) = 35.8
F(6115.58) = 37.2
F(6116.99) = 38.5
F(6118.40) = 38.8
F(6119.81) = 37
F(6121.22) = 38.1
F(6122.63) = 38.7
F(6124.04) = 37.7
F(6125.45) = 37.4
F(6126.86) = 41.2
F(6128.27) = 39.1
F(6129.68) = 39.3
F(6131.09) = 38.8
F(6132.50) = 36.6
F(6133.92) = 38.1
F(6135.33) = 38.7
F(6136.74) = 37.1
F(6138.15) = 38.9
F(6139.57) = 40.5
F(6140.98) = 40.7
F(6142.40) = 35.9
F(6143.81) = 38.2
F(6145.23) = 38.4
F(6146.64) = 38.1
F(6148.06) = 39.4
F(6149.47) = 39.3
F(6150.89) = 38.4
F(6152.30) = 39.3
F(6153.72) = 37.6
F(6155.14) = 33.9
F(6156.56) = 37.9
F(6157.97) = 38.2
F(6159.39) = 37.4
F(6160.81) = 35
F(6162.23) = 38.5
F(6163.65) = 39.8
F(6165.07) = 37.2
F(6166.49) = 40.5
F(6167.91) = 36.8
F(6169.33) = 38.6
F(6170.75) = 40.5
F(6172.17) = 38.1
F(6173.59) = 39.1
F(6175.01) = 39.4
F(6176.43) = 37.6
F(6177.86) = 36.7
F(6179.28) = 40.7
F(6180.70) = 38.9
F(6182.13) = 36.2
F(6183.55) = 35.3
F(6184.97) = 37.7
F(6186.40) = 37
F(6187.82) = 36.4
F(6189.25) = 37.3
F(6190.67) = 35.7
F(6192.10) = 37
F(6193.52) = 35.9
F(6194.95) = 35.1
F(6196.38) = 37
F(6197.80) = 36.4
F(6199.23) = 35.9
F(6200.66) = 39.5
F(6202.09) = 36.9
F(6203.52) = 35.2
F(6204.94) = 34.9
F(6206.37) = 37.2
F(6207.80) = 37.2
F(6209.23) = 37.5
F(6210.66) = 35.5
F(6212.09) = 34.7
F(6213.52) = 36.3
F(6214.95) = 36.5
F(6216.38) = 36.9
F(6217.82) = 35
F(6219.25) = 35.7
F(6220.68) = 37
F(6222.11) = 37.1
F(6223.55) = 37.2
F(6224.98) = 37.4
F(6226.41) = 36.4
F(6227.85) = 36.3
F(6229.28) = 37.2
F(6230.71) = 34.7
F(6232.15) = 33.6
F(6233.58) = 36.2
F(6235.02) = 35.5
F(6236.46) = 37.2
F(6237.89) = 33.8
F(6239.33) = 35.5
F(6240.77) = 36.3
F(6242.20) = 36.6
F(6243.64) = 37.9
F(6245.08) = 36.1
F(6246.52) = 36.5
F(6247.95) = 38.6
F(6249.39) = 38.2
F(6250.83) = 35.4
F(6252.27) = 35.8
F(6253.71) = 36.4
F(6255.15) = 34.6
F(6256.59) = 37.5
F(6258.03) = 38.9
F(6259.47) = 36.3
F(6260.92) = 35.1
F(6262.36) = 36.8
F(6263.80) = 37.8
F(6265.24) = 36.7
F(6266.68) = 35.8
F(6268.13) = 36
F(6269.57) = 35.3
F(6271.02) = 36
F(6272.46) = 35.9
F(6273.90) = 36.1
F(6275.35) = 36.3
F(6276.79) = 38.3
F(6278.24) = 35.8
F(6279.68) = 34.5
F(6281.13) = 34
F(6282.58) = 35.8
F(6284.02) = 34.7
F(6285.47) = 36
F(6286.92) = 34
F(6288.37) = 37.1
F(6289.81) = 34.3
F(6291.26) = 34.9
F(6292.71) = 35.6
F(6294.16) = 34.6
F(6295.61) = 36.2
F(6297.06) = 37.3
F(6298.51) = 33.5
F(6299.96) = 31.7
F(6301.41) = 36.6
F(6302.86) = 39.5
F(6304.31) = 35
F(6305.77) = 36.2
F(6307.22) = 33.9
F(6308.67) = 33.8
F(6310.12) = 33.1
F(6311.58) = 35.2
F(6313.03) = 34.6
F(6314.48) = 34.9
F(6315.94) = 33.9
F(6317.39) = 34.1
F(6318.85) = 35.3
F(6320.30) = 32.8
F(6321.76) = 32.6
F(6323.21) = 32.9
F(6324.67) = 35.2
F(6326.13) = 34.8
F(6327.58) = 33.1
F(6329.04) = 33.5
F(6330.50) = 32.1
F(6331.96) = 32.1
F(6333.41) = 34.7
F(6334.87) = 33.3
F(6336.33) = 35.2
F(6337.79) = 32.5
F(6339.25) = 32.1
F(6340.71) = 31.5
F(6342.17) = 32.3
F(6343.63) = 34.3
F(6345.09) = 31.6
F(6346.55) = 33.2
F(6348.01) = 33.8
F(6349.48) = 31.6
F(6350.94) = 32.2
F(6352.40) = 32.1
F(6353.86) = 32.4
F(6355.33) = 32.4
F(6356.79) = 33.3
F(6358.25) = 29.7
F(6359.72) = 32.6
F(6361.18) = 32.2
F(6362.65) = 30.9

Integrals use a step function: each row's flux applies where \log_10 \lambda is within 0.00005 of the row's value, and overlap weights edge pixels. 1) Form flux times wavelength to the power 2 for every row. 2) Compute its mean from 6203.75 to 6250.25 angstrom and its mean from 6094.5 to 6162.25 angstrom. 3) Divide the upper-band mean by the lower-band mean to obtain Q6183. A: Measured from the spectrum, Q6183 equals 0.97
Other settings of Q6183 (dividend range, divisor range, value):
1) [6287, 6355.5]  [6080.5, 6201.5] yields 0.94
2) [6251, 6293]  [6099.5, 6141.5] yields 0.97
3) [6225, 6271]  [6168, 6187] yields 0.97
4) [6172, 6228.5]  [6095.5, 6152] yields 0.97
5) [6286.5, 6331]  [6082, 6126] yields 0.96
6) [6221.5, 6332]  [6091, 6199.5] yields 0.97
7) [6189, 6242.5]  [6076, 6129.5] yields 0.97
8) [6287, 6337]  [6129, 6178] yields 0.95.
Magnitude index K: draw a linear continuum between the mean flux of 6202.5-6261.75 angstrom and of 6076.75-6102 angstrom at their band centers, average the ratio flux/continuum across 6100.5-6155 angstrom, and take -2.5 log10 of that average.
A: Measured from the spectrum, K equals -0.013 mag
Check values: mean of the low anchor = 38.8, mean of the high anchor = 36.3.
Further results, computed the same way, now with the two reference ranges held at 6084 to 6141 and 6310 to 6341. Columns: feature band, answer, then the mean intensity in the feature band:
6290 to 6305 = -0.04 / 35.4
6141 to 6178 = -0.02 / 38.1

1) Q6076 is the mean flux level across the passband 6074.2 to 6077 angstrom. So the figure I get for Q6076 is 38.8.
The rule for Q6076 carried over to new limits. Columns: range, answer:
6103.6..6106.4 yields 39.9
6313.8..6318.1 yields 34.3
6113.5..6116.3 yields 36.5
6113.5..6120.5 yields 37.4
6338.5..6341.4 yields 31.8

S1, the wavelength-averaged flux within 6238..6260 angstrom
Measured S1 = 36.6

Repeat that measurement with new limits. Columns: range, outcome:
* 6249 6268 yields 36.5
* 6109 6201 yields 37.9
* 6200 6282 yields 36.3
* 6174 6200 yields 37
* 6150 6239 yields 37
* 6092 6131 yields 39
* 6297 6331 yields 34.4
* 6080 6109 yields 39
